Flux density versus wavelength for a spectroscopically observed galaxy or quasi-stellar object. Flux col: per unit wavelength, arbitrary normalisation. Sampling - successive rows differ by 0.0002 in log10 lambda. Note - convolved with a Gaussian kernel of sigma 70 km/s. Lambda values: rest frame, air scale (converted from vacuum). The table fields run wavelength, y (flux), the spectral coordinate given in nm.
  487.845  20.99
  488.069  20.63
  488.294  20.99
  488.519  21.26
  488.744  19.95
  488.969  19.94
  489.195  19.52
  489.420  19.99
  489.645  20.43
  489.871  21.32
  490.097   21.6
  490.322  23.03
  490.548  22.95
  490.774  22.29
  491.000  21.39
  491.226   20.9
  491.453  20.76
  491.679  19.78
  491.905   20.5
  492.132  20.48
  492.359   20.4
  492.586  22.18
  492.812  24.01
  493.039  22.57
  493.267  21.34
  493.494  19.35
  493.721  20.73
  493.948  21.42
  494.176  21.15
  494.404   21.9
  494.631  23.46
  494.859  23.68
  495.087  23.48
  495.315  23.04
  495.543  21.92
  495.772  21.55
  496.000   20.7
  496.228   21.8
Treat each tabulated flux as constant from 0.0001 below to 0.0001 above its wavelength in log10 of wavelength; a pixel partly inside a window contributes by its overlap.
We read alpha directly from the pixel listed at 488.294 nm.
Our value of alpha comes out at 20.99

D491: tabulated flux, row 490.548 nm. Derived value 22.95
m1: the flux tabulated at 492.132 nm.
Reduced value 20.48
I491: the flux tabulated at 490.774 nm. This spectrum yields 22.29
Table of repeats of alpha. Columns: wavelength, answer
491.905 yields 20.5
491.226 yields 20.9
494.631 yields 23.46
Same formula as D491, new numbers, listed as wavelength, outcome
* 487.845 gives 20.99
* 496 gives 20.7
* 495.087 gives 23.48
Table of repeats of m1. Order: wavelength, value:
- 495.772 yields 21.55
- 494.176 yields 21.15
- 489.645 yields 20.43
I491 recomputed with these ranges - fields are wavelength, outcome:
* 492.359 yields 20.4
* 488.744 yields 19.95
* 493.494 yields 19.35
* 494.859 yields 23.68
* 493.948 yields 21.42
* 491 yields 21.39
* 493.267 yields 21.34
